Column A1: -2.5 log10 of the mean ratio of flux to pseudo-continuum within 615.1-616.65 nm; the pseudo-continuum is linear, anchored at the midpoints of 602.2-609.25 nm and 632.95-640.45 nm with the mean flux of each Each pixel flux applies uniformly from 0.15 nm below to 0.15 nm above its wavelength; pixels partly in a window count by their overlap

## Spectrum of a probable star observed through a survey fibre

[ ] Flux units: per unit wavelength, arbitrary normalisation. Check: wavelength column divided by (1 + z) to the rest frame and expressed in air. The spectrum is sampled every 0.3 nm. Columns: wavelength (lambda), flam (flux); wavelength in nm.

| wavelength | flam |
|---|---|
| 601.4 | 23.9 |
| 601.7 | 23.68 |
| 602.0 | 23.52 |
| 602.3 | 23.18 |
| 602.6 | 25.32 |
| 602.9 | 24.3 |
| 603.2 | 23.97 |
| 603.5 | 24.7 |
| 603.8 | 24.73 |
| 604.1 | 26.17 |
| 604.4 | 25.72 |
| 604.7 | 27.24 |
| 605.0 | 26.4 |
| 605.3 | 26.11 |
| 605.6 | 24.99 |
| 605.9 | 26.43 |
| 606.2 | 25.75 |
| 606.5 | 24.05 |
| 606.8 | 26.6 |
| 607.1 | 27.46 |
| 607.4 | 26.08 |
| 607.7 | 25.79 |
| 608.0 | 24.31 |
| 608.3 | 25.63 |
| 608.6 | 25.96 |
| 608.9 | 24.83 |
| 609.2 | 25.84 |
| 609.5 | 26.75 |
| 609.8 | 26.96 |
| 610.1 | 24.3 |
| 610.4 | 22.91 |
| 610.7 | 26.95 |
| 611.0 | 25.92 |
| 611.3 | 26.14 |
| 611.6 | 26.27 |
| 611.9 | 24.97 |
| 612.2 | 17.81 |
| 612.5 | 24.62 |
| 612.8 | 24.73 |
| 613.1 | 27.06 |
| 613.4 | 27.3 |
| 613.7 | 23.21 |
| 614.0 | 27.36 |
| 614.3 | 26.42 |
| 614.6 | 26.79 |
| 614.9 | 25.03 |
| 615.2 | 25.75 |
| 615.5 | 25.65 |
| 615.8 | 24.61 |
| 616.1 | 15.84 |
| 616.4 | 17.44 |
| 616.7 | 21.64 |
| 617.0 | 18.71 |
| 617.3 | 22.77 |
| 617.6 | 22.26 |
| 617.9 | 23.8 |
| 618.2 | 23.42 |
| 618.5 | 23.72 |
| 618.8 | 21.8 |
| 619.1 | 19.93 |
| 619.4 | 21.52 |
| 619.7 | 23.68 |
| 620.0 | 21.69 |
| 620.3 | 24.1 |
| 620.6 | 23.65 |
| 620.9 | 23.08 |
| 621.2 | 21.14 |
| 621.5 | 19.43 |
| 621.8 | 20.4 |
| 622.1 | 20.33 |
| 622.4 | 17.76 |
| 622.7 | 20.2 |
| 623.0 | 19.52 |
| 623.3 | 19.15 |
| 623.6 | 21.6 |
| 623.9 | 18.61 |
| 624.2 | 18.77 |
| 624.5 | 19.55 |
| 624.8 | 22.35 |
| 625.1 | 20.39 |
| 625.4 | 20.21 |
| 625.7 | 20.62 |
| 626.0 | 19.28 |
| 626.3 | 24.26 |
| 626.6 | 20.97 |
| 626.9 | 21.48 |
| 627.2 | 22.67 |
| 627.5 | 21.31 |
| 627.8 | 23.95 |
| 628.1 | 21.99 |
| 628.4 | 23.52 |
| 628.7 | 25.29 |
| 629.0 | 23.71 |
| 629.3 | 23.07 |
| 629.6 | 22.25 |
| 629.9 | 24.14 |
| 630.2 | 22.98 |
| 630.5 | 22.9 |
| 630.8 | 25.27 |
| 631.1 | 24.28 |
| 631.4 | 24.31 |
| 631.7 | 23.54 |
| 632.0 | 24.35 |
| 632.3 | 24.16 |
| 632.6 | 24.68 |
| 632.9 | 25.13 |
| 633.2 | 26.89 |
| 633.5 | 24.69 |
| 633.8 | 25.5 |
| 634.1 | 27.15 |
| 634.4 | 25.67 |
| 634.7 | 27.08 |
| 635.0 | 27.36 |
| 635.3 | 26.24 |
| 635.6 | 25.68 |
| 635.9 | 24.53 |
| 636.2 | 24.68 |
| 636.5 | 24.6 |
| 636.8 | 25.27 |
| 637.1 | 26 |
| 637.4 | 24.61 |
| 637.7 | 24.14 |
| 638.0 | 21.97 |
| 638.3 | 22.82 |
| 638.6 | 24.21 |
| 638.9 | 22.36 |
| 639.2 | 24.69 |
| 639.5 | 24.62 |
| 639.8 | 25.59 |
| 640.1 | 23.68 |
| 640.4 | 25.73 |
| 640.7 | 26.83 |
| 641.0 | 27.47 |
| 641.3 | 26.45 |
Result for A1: 0.17 mag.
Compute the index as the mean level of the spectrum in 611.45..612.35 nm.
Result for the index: 23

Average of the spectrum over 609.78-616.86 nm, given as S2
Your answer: 24.3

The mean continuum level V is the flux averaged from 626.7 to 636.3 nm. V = 24.4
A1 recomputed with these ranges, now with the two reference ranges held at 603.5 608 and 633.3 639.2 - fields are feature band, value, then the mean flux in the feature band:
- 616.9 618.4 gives 0.14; 22.4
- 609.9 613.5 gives 0.03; 24.9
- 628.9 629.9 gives 0.09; 23.1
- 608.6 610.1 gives -0.01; 25.9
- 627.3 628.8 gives 0.09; 23.1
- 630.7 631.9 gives 0.04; 24.3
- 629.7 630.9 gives 0.06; 23.7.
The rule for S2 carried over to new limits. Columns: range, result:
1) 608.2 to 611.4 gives 25.6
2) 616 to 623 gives 21.2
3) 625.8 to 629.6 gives 22.6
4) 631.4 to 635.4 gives 25.5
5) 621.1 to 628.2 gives 20.7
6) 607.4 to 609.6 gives 25.6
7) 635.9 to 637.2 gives 25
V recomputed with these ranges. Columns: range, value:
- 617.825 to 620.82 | 22.7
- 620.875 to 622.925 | 20.1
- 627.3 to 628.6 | 22.8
